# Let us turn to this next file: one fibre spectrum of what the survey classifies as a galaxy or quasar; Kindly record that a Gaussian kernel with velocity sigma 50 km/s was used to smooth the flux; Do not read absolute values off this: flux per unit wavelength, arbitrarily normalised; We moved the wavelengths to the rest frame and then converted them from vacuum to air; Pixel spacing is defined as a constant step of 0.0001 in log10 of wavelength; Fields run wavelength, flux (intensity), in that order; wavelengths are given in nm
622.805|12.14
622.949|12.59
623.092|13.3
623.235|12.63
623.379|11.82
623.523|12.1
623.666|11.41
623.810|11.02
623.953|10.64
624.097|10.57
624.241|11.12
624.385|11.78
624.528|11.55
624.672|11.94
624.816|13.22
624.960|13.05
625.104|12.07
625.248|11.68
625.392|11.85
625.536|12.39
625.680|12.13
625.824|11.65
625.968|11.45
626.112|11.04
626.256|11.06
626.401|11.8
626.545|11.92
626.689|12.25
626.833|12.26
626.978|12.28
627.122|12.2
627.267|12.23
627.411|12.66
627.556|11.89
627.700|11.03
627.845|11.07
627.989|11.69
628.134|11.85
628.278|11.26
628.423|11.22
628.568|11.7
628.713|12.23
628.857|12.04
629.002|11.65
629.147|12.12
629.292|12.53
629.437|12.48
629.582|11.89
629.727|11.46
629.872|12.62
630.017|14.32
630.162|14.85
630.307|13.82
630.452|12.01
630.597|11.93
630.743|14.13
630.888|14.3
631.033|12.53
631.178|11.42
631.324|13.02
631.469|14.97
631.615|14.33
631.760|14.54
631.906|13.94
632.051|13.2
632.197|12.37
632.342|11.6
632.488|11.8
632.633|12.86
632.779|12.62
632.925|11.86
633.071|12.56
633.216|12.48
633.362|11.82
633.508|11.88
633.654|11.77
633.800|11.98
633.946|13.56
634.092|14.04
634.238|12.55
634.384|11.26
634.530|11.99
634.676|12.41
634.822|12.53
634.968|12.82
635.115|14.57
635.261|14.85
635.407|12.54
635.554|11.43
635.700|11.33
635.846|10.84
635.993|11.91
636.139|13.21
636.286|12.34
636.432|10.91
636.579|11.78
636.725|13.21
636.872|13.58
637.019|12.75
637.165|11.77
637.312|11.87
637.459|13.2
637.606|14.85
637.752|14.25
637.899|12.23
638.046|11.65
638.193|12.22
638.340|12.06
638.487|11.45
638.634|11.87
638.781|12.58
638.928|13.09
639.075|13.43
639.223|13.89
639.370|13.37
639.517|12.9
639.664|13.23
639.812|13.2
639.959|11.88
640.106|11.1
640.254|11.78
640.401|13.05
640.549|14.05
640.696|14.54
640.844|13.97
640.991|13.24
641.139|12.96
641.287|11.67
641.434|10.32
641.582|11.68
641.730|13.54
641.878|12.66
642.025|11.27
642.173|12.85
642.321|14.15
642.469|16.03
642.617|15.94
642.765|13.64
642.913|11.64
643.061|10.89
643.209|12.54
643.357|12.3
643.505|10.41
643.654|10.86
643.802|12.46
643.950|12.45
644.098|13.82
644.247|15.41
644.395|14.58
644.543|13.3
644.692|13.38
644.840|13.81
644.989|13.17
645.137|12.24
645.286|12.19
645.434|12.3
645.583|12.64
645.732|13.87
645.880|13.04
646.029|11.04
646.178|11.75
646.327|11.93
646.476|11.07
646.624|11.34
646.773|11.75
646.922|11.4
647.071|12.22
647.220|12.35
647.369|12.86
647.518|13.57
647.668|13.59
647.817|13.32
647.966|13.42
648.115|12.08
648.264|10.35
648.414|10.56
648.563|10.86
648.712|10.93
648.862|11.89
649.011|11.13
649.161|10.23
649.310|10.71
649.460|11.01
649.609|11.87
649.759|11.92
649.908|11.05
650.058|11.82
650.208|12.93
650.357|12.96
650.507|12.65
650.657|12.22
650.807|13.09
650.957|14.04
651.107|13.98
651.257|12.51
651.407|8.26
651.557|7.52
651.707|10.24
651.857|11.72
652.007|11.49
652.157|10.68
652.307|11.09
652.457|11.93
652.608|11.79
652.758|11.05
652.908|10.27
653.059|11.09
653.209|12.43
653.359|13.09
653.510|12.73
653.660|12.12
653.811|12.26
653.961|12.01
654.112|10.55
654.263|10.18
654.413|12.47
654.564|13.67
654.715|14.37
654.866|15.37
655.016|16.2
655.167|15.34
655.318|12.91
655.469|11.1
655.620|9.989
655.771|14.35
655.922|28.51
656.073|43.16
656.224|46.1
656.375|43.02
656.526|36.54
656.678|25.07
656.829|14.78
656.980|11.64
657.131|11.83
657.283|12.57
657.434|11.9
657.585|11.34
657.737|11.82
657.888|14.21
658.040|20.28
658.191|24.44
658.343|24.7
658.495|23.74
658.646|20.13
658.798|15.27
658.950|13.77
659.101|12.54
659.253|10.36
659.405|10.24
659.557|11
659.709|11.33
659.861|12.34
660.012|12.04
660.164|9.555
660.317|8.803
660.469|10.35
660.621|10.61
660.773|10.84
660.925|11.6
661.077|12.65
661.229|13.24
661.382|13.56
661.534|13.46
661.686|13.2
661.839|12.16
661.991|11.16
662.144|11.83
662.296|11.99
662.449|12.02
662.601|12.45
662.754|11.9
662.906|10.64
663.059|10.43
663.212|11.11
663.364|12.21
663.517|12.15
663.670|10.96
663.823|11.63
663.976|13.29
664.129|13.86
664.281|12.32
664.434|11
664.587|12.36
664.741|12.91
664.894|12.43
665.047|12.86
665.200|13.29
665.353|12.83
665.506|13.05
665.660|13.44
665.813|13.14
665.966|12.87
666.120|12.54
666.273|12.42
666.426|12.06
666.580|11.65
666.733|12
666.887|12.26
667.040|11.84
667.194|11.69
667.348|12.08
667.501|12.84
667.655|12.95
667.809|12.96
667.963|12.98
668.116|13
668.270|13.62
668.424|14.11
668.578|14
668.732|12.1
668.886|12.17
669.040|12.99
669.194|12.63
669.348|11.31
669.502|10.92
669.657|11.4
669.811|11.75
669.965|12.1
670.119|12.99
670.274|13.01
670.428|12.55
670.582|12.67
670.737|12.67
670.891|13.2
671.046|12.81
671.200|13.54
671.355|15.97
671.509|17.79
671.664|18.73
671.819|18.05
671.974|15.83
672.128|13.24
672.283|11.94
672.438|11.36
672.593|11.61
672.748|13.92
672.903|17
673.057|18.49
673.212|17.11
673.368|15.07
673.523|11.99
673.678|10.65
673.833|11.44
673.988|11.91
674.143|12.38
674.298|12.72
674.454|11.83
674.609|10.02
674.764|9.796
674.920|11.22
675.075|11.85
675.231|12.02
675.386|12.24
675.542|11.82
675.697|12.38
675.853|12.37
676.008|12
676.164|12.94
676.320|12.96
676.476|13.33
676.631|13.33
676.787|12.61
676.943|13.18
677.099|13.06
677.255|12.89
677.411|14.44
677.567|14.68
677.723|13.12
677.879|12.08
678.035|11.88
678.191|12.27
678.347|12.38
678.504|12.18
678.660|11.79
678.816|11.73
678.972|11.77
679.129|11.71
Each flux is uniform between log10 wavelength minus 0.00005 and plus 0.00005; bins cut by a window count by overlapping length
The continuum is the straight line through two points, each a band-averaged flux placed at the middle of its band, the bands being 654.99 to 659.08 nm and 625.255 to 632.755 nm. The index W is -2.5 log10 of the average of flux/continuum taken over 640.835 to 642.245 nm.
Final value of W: 0.27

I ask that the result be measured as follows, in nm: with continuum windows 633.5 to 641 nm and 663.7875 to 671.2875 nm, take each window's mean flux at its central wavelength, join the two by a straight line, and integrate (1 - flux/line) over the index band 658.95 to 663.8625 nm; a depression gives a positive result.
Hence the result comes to 0.39 nm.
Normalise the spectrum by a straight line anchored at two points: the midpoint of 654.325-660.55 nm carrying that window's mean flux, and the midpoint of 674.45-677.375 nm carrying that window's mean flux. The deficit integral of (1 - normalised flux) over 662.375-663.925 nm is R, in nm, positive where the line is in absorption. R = 0.41 nm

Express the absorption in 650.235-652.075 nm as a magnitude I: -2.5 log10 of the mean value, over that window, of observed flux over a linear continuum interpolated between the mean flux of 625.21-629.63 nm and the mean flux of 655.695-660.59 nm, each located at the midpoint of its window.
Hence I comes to 0.39 mag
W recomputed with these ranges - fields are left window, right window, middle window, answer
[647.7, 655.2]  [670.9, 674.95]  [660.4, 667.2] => 0.067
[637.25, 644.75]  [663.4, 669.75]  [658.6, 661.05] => 0.068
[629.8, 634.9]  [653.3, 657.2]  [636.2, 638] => 0.106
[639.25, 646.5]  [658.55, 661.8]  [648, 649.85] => 0.132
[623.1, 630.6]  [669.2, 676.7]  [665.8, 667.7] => 0.055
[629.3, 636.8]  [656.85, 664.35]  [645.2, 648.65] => 0.062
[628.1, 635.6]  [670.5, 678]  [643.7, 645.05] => -0.057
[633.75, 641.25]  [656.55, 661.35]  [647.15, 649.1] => 0.121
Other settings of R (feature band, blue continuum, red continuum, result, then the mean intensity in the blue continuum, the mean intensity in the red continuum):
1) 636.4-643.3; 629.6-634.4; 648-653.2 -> -0.30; 12.9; 11.4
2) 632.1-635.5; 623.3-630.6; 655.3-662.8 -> 0.08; 12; 16.1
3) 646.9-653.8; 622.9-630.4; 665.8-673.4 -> 0.53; 12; 13.4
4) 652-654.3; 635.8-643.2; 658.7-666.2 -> 0.15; 12.7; 12.1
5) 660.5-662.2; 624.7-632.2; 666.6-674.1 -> 0.12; 12.4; 13.3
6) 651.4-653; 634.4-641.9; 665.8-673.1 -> 0.28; 12.6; 13.2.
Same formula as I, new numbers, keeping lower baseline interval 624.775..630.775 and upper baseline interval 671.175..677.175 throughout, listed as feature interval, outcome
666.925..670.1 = 0.06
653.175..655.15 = -0.01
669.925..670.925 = 0.04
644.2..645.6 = -0.06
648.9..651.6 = 0.09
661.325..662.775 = 0.05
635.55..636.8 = 0.04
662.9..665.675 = 0.07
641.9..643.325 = -0.06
